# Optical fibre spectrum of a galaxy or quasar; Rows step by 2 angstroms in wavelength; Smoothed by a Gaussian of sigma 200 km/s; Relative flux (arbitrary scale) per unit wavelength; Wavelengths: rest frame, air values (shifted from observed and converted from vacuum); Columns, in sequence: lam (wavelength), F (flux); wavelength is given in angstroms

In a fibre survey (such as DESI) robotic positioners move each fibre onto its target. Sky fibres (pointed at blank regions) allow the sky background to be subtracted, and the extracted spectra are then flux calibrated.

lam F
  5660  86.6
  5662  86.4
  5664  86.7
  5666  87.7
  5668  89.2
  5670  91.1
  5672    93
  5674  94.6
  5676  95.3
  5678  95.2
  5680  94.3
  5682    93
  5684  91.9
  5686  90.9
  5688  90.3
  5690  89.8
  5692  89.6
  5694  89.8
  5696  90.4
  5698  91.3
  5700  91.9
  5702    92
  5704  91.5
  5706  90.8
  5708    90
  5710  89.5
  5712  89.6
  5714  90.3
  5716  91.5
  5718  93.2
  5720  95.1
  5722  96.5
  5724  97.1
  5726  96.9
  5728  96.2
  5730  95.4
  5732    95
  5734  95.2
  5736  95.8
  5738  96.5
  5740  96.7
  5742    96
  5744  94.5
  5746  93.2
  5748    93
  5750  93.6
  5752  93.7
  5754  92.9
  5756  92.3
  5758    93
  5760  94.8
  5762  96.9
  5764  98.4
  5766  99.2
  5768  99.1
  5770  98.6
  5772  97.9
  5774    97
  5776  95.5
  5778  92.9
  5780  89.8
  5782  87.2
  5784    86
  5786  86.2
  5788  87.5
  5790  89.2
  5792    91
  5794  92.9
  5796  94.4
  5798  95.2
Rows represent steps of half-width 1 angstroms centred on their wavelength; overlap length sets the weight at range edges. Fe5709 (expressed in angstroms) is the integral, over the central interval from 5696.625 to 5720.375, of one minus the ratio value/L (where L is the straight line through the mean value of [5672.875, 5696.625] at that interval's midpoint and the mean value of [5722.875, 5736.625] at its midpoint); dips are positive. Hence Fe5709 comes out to 0.7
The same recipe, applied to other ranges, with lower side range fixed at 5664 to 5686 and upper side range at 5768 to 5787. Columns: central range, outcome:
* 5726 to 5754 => -0.7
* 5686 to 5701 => 0.3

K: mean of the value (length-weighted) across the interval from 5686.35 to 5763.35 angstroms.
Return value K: 93.2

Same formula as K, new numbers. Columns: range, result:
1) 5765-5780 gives 96.7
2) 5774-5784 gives 91.4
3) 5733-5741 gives 96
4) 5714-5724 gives 94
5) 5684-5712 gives 90.6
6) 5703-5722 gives 91.6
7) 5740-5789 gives 93.8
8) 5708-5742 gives 94.3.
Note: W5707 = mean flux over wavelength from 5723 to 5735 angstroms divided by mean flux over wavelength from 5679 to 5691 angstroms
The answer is 1.0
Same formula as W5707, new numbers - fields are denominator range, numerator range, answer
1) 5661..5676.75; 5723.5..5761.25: 1.05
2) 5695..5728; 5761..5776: 1.06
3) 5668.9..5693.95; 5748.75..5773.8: 1.04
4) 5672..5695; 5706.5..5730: 1.01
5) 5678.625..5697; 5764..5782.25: 1.05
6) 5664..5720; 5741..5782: 1.04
